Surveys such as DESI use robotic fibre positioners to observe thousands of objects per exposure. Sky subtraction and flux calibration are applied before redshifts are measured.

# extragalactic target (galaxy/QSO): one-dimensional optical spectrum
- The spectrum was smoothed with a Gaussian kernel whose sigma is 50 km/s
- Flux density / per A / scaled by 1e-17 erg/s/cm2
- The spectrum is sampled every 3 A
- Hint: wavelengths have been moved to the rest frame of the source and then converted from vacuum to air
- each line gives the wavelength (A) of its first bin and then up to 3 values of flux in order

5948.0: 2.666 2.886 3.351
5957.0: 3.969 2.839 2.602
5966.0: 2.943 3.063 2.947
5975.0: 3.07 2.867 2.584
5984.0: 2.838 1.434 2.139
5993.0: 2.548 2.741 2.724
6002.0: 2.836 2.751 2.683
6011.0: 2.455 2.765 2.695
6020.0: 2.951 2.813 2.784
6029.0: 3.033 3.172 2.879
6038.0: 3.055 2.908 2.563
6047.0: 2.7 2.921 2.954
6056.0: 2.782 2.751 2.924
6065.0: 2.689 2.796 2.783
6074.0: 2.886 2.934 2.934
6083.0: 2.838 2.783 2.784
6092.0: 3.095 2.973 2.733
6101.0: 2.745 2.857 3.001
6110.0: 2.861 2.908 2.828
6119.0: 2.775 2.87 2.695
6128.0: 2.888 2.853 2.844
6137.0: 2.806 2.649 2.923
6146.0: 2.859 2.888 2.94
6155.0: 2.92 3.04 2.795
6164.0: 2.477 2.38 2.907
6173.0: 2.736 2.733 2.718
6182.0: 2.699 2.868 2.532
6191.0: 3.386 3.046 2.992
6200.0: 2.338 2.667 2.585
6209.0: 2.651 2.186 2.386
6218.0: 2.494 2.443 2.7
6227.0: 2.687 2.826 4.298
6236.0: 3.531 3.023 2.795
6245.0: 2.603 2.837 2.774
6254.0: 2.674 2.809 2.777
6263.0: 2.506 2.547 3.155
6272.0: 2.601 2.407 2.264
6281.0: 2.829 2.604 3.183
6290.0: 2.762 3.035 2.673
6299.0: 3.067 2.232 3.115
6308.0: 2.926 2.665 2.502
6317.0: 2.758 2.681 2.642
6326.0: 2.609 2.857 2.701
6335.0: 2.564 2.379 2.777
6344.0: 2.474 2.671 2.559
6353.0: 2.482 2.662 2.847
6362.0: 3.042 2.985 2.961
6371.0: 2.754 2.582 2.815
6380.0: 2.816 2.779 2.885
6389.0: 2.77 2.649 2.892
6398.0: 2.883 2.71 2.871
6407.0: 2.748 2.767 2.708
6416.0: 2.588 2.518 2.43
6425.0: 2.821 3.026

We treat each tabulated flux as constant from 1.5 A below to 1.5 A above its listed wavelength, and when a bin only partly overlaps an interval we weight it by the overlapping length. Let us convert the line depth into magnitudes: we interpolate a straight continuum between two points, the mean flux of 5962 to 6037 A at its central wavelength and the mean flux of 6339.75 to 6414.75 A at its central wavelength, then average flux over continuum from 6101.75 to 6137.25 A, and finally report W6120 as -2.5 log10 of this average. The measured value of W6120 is -0.04 mag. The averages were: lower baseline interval 2.74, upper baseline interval 2.76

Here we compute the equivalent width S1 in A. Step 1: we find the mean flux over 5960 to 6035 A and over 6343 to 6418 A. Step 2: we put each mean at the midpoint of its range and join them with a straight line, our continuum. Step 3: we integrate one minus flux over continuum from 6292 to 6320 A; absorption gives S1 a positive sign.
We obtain -0.1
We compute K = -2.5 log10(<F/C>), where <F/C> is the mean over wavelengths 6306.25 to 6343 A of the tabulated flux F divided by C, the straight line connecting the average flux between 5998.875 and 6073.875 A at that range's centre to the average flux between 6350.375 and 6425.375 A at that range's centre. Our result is 0.04 mag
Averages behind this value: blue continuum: 2.82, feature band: 2.67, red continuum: 2.75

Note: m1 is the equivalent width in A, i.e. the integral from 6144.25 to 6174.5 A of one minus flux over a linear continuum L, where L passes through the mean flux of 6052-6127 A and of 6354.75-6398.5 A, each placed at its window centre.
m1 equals 0.5 A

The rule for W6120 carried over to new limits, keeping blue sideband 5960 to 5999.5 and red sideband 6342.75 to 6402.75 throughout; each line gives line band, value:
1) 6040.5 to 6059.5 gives -0.05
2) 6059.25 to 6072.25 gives -0.04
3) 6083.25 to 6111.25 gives -0.07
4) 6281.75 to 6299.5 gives -0.05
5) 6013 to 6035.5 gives -0.09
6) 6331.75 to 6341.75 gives 0.07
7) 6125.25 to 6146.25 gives -0.05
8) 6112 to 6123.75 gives -0.06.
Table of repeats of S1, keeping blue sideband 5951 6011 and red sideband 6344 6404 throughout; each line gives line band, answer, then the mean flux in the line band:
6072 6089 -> -0.5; 2.86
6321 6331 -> 0.3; 2.7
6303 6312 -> -0.3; 2.88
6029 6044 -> -1.0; 2.96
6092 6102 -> -0.3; 2.86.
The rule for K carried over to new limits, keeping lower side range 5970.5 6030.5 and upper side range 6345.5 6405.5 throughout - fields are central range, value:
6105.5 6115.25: -0.08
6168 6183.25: -0.01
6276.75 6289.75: 0.01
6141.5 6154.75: -0.07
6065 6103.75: -0.06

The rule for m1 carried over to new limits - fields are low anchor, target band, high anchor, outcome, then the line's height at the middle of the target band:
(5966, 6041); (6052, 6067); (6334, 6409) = -0.4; 2.75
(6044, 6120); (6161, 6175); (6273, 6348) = 0.7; 2.79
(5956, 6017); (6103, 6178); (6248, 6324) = -2.4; 2.73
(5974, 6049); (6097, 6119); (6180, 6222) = -1.3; 2.69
